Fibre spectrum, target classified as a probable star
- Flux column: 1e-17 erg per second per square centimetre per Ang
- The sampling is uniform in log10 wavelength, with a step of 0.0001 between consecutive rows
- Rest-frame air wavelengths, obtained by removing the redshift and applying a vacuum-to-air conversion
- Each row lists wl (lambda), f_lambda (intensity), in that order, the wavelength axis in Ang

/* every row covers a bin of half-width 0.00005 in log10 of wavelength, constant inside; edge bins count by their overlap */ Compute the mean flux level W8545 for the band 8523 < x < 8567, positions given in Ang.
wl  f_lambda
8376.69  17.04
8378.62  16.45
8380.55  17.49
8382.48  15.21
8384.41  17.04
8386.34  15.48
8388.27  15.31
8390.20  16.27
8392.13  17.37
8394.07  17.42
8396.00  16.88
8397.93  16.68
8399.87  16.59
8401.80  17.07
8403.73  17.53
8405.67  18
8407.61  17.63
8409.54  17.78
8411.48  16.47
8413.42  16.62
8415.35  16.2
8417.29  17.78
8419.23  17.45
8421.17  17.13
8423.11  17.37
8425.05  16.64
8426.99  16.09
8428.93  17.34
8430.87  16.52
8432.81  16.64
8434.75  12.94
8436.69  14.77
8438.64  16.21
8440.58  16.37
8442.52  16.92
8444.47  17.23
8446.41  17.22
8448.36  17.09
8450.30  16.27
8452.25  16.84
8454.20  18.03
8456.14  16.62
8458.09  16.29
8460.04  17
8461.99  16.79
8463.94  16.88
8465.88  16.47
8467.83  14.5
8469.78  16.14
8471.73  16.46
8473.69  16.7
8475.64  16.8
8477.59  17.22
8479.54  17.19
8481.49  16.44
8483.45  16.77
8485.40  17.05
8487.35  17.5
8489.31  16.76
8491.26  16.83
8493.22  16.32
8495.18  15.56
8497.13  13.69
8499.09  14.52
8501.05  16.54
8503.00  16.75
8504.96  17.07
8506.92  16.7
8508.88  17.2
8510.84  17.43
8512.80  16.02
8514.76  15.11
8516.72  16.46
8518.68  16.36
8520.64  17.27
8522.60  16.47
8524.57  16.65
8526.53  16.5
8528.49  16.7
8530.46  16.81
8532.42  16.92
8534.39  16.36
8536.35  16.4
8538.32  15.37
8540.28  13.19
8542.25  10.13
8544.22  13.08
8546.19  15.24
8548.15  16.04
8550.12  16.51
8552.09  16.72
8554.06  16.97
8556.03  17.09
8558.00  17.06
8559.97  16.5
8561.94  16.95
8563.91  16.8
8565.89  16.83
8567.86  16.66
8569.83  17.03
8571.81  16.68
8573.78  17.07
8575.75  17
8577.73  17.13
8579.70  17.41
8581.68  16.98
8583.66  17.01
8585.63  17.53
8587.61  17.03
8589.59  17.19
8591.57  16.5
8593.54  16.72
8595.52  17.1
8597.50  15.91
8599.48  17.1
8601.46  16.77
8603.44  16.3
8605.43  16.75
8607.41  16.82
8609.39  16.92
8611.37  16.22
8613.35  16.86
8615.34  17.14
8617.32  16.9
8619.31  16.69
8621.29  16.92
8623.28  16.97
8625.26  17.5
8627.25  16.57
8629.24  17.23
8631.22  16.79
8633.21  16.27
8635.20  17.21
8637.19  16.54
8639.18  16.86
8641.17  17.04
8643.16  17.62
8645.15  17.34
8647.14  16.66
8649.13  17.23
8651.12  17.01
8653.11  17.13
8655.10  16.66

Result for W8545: 16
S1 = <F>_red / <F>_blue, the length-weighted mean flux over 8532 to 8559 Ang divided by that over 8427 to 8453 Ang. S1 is 0.9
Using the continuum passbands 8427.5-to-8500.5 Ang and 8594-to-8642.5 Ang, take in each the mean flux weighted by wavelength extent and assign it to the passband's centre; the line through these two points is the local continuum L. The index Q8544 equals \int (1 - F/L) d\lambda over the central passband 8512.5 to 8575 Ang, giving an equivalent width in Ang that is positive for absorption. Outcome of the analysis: 1.8 Ang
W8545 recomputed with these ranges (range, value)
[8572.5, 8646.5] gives 16.9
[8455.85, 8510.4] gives 16.5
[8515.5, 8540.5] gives 16.4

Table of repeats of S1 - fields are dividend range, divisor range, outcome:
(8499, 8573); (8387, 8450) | 0.97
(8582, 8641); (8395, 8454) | 1.00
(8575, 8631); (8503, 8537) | 1.02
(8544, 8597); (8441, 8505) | 1.01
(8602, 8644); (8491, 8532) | 1.03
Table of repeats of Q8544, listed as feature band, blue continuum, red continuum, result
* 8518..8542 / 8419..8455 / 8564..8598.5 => 1.0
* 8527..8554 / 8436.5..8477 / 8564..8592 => 2.3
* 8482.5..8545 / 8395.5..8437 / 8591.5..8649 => 2.9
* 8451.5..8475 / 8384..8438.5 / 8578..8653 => 0.2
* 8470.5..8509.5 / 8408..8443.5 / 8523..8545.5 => -1.7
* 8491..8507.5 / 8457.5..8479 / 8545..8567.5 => 0.6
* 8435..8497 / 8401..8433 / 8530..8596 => 1.1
